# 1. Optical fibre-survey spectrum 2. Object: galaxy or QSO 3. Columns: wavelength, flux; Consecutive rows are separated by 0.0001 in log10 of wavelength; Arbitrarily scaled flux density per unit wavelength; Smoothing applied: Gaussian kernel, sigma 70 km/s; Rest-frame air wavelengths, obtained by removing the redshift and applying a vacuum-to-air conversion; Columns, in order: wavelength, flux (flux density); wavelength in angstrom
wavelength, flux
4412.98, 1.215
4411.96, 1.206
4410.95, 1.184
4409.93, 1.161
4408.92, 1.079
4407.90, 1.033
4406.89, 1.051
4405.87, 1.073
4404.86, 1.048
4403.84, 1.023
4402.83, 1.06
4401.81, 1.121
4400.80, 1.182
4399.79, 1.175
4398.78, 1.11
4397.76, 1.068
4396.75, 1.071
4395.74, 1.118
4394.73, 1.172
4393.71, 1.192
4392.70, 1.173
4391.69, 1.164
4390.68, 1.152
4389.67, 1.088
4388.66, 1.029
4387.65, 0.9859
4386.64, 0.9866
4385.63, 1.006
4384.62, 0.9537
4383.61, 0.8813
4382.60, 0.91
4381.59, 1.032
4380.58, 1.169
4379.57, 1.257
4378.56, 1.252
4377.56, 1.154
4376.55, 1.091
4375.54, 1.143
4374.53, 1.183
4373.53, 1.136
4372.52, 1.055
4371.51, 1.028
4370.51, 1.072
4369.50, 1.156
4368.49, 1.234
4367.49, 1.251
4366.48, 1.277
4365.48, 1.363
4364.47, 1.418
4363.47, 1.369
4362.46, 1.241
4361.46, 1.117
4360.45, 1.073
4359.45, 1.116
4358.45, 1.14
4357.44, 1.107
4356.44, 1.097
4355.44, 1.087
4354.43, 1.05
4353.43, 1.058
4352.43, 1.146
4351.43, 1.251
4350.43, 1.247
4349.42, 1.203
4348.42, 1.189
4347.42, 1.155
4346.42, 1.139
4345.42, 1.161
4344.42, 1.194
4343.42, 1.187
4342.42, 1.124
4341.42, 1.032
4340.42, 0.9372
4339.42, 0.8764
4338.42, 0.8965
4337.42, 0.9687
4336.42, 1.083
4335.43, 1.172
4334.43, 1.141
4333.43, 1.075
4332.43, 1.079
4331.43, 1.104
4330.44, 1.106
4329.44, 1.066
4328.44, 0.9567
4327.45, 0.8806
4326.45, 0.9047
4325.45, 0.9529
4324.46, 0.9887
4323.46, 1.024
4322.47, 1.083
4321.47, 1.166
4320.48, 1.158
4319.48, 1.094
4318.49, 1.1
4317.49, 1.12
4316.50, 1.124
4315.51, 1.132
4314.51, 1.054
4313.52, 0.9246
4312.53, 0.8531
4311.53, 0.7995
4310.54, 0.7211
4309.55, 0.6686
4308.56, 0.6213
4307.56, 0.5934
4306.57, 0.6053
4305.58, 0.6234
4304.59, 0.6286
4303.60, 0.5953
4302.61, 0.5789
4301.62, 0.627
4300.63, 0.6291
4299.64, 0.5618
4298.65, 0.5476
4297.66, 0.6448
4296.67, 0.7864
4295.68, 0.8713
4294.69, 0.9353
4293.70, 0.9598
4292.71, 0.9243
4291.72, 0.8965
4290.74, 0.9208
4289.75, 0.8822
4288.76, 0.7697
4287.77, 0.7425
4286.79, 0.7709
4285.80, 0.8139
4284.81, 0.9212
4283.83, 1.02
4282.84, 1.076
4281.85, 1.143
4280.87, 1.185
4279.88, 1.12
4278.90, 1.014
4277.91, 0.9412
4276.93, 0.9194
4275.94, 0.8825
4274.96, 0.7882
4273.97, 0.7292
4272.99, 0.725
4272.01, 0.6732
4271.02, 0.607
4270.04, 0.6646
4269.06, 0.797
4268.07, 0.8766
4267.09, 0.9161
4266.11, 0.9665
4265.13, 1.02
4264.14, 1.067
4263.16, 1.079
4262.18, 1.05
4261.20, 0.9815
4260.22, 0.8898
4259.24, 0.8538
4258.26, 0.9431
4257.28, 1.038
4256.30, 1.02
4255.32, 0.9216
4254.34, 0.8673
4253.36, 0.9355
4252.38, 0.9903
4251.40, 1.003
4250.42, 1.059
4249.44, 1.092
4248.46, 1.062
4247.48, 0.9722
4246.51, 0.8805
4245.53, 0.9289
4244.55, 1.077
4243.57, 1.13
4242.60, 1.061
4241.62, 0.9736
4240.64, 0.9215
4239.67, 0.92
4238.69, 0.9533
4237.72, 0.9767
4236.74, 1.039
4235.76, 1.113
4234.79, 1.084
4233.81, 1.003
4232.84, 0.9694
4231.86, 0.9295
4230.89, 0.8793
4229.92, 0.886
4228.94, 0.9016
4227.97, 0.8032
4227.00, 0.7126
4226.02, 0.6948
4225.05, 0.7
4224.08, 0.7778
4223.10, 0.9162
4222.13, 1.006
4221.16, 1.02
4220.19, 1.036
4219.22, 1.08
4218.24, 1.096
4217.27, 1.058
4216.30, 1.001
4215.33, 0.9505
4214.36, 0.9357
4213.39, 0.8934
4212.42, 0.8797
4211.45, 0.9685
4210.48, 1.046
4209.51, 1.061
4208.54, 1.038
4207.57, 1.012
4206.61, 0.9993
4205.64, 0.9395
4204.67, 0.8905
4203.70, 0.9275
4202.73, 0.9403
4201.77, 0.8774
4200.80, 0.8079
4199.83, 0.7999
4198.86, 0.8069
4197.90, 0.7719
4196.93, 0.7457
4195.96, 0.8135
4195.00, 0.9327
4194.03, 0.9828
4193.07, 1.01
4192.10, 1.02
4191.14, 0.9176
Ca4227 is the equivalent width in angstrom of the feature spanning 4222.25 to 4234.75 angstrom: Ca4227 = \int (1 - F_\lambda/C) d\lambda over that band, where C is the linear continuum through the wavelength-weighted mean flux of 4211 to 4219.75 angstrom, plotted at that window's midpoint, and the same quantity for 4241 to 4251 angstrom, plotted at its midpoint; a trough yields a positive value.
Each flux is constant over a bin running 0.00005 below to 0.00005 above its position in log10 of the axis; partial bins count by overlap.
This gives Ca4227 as 1.75 angstrom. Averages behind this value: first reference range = 0.985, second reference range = 1.02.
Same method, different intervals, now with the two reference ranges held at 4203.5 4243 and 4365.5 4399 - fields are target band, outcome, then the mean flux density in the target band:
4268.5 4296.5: 3.6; 0.881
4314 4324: -0.5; 1.1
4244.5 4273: 1.6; 0.933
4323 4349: 0.3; 1.05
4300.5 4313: 4.6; 0.658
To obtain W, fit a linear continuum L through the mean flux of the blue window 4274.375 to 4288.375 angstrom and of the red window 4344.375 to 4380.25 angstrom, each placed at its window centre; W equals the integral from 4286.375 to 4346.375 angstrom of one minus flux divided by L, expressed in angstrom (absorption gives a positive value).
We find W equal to 7.9 angstrom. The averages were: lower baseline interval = 0.95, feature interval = 0.913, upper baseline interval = 1.17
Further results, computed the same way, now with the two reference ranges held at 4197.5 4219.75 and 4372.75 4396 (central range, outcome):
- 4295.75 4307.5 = 4.6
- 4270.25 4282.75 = 1.4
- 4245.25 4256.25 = 0.1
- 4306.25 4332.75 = 2.1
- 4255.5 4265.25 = 0.0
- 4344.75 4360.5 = -1.1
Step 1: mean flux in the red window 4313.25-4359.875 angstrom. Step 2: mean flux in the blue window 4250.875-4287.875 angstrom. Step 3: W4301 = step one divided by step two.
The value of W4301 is 1.17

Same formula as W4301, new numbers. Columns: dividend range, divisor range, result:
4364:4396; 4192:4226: 1.21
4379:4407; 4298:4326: 1.28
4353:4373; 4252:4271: 1.25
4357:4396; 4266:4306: 1.38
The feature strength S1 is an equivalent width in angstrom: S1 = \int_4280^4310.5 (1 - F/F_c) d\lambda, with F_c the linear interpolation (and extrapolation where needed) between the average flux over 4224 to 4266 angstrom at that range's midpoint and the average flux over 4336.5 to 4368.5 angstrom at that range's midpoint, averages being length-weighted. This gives 7.5 angstrom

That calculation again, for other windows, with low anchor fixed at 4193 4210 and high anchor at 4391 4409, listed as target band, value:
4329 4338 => -0.41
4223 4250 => 0.01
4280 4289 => 0.36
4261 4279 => 1.87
